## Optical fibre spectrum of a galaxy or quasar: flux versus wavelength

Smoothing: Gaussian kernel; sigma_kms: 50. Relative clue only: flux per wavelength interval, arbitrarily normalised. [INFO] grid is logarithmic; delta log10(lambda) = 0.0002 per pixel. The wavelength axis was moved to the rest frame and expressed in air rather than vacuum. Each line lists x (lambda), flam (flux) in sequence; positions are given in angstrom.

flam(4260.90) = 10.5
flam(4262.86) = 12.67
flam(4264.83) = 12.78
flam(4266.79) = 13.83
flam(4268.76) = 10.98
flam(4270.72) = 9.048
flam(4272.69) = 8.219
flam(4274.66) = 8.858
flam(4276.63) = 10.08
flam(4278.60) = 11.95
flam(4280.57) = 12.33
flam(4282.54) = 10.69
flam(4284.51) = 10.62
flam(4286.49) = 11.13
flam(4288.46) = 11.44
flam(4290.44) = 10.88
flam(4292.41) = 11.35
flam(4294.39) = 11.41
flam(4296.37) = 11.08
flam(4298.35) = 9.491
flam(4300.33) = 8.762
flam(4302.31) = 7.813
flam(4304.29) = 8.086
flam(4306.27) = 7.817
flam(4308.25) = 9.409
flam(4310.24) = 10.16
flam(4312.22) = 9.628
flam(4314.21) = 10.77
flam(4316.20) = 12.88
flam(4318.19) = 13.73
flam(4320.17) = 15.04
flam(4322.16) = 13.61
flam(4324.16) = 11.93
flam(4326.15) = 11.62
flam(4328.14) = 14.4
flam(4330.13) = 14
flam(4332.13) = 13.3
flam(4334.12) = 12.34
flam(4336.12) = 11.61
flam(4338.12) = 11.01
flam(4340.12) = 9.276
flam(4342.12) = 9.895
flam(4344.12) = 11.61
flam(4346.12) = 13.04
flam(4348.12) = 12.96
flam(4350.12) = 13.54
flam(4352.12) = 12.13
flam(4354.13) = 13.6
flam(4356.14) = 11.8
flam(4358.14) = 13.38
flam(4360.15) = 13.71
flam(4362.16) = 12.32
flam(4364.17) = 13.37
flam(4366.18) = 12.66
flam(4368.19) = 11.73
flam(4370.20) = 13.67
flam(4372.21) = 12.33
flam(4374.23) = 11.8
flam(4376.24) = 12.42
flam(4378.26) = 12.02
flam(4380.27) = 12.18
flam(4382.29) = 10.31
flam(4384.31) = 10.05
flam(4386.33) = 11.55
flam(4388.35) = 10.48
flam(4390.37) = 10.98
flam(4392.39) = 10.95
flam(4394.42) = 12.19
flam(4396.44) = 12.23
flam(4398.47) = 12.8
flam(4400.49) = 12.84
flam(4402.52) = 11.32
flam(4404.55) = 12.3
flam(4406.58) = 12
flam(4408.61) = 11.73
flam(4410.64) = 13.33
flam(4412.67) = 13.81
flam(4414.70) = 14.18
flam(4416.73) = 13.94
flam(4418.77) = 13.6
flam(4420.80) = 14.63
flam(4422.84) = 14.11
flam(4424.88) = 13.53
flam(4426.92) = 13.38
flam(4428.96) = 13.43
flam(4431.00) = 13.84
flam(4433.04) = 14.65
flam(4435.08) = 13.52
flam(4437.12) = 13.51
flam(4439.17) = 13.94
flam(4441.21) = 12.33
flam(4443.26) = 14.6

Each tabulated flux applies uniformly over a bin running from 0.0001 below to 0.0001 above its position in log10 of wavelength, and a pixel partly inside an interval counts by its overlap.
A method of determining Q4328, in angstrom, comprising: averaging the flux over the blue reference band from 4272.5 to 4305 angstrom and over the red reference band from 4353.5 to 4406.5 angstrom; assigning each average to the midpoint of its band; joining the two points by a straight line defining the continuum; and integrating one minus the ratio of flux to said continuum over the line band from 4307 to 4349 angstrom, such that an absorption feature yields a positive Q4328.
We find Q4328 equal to -3.4 angstrom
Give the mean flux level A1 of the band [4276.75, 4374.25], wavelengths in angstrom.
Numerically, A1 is 11.7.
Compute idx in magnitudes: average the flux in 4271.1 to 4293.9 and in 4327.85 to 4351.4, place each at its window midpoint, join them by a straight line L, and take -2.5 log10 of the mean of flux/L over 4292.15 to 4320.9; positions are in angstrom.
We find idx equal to 0.09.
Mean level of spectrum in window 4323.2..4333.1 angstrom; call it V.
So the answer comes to 13.1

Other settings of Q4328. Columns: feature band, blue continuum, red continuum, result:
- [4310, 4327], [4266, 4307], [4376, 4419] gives -2.3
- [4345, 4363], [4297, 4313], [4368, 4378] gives -2.4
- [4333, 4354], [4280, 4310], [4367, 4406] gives -1.5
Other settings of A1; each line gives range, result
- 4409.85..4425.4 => 13.9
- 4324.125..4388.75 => 12.2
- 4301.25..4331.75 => 11.4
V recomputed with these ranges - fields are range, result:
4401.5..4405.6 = 11.8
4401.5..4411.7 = 12.1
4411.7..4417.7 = 14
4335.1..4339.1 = 11.3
